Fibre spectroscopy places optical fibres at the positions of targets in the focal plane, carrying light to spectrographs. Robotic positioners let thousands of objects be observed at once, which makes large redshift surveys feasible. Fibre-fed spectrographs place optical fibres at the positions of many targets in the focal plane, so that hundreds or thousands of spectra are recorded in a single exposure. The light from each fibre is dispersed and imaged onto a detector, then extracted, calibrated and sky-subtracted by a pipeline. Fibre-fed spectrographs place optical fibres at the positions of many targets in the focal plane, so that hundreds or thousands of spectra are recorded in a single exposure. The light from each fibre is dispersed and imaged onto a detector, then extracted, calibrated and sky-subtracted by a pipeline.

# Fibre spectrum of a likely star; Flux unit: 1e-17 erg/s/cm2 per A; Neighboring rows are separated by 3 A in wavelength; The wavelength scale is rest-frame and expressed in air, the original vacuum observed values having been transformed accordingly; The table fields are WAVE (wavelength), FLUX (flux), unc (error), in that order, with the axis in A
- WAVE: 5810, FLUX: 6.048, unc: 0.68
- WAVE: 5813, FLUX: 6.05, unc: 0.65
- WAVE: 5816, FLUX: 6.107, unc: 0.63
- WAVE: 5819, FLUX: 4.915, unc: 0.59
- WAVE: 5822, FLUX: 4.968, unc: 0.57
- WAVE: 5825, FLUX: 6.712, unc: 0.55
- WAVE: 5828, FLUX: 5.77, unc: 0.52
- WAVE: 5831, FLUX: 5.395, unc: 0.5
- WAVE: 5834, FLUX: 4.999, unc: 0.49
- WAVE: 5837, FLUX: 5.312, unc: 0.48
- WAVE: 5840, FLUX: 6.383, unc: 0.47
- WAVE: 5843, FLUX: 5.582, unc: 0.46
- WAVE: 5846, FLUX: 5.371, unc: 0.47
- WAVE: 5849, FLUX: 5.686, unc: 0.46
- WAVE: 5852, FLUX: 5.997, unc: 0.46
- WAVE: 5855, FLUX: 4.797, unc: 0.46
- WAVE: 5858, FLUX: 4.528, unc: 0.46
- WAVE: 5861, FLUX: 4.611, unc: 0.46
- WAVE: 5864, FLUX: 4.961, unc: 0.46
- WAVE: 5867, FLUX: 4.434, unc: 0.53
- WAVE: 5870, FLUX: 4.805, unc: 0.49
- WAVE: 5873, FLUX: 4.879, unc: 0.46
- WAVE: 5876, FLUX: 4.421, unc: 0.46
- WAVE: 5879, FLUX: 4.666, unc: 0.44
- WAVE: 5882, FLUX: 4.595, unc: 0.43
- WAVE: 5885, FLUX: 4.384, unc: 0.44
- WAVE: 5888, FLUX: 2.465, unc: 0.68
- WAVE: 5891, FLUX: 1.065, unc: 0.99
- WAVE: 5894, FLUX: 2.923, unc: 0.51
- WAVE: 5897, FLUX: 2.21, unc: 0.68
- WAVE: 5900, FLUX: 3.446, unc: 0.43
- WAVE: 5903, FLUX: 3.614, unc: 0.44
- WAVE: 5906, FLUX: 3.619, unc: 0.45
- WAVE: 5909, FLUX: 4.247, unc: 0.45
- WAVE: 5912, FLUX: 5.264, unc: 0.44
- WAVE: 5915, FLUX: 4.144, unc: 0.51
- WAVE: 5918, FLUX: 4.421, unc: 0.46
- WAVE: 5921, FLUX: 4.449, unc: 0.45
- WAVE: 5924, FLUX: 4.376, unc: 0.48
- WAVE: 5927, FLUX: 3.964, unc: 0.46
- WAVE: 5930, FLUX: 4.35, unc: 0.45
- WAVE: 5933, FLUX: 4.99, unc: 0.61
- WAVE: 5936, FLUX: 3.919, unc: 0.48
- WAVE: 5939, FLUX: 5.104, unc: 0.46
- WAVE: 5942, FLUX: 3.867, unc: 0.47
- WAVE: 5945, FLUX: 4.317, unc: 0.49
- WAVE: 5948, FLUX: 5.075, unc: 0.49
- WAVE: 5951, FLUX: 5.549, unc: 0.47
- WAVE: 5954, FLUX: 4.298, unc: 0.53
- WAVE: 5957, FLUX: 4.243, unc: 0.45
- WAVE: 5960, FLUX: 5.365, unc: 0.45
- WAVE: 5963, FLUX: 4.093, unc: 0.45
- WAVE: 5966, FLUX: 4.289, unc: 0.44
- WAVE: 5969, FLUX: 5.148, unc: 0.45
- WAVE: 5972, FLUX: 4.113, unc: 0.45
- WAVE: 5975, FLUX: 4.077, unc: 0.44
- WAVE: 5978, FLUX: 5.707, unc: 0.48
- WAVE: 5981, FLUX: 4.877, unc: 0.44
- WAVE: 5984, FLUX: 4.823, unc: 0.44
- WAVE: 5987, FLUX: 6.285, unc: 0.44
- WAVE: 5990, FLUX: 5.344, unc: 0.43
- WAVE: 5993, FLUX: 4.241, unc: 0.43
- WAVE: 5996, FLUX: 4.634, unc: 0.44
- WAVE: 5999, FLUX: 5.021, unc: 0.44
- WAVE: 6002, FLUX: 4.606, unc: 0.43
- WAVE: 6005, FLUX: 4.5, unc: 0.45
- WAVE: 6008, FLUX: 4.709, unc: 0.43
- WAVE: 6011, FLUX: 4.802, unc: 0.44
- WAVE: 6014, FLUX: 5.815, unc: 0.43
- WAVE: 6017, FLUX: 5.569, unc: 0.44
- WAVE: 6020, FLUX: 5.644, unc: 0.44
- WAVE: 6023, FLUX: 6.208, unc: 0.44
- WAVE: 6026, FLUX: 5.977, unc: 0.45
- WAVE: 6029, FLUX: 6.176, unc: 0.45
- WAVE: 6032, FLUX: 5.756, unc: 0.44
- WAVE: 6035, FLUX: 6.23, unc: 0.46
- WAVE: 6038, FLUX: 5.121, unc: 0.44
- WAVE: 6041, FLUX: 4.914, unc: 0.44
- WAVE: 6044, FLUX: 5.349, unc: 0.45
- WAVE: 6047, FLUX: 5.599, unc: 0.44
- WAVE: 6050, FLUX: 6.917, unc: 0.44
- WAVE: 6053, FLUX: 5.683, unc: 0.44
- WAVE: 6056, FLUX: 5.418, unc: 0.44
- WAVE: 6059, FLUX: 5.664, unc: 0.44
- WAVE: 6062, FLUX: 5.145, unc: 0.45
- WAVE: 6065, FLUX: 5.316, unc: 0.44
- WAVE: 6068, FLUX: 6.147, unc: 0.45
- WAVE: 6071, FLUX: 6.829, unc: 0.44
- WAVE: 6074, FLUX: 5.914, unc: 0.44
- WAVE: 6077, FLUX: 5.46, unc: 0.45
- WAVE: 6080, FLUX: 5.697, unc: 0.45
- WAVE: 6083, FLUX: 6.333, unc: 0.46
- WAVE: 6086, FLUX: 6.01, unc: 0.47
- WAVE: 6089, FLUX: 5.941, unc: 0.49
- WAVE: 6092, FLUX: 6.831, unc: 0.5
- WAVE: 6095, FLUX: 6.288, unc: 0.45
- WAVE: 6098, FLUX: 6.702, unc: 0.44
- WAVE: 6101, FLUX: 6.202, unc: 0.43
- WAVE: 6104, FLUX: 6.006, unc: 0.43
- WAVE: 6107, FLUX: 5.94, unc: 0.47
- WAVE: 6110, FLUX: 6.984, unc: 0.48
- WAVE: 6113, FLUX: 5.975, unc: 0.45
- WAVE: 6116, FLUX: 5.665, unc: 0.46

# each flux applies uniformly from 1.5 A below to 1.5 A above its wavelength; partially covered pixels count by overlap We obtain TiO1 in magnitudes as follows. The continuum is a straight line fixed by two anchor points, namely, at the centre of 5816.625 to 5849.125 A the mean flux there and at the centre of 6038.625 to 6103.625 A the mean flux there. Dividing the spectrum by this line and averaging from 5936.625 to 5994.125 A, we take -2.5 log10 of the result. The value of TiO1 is 0.20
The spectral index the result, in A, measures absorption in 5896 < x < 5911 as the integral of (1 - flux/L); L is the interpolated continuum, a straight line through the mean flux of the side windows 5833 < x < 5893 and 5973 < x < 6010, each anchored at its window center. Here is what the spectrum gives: 3.8 A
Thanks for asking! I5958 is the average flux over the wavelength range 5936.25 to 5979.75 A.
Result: 4.64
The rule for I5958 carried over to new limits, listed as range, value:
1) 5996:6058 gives 5.48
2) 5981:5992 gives 5.34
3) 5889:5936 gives 3.79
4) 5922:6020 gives 4.76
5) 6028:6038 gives 5.91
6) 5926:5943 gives 4.39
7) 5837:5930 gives 4.36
